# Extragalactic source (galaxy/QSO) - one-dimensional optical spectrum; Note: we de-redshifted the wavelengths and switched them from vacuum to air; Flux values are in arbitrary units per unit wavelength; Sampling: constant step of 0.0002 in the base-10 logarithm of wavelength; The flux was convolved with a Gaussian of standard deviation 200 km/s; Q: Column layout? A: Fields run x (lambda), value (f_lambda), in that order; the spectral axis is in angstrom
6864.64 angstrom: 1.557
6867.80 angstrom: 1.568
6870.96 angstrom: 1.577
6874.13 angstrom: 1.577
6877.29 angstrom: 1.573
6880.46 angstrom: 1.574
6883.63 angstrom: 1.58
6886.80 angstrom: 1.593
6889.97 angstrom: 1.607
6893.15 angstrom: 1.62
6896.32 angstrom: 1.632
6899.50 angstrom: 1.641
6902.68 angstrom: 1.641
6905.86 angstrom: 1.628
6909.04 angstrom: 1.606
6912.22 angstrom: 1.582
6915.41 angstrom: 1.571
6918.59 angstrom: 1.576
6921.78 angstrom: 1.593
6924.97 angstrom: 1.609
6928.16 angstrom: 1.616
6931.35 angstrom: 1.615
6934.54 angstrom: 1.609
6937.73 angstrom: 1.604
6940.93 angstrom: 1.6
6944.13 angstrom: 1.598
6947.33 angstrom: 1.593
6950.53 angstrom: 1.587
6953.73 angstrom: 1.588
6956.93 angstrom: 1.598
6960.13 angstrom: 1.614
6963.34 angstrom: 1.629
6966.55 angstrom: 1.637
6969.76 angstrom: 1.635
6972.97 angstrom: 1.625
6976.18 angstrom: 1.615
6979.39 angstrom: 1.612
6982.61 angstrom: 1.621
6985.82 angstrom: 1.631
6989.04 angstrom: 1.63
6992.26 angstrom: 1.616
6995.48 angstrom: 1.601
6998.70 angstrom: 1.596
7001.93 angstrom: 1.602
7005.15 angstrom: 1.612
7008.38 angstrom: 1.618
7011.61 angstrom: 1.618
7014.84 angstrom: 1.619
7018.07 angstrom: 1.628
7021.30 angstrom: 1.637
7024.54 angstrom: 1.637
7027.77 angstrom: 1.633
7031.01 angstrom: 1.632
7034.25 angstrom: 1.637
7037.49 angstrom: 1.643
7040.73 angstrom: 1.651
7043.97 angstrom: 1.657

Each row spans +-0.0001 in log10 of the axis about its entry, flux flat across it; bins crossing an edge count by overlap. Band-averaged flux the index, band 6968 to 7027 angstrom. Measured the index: 1.62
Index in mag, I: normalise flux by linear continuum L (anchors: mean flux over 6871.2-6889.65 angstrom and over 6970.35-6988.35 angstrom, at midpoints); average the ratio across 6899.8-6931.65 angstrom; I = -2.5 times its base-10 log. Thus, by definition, -0.01 mag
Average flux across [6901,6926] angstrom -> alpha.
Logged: 1.6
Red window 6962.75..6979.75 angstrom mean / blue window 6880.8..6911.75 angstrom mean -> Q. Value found 1.01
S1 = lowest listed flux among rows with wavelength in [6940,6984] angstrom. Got 1.587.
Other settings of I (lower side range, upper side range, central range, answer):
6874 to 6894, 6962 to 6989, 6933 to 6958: 0.01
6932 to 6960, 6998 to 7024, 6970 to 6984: -0.01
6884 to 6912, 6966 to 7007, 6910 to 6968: 0.01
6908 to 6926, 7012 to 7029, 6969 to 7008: 0.00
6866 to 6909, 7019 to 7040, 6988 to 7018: 0.01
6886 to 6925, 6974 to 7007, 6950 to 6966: 0.00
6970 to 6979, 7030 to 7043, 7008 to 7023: 0.01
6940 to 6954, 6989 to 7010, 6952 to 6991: -0.01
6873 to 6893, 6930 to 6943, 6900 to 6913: -0.02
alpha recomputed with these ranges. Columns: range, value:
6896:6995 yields 1.61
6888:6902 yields 1.62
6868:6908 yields 1.6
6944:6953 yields 1.59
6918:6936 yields 1.6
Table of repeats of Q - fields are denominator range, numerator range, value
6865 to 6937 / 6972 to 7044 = 1.02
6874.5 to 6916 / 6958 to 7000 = 1.01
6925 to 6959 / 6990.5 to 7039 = 1.01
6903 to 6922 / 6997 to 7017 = 1.01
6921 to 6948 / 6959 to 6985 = 1.01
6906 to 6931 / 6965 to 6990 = 1.02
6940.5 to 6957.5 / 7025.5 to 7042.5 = 1.03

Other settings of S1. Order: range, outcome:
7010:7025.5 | 1.618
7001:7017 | 1.602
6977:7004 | 1.596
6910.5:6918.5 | 1.571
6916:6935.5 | 1.576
